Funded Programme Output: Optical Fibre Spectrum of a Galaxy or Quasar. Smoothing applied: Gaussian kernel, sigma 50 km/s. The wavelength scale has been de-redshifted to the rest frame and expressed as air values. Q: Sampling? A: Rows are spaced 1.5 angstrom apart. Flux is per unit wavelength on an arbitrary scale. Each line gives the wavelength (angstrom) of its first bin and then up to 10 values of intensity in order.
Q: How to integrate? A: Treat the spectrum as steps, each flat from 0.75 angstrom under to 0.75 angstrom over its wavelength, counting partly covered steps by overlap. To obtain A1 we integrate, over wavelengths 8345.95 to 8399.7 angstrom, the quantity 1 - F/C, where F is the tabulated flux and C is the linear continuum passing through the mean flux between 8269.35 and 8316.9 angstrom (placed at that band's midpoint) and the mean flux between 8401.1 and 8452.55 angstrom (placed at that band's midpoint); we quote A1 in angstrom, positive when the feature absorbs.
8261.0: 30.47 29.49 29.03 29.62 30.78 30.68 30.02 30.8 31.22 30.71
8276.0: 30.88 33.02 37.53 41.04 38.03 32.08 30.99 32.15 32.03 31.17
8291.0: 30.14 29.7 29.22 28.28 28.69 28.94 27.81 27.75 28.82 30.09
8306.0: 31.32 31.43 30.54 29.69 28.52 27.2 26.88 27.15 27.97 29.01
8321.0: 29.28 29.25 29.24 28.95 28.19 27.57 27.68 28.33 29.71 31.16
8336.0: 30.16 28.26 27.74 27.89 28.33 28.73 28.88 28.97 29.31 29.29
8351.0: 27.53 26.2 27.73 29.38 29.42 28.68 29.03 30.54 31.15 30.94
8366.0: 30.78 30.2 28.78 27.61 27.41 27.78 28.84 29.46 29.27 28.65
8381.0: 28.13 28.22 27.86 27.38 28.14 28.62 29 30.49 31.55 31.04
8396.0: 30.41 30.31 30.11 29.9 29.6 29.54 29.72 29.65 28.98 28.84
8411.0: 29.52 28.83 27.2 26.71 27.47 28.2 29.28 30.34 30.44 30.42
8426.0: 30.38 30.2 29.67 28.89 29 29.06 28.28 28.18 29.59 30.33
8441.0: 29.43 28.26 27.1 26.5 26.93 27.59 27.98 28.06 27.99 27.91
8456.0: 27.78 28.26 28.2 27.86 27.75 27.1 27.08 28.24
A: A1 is 0.9 angstrom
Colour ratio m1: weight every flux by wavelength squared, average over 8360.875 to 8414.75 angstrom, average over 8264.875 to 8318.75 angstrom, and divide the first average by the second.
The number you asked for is 1.0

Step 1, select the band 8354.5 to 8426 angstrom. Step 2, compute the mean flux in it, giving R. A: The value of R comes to 29.2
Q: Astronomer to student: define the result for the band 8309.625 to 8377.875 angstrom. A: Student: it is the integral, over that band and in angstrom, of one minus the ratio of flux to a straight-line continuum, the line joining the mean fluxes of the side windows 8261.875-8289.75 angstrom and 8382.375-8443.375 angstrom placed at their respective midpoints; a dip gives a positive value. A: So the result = 4.3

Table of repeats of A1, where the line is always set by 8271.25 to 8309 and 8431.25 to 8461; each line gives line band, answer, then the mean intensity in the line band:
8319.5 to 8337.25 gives 0.90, 29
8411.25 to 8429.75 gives -0.24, 29.1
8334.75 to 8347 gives 0.65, 28.7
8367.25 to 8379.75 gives 0.45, 28.6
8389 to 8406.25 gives -0.55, 30.1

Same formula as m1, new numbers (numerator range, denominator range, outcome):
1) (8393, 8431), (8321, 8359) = 1.05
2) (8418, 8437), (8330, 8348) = 1.04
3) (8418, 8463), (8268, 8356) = 0.99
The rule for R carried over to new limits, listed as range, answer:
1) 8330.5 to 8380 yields 29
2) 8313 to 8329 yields 28.3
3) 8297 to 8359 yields 28.8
